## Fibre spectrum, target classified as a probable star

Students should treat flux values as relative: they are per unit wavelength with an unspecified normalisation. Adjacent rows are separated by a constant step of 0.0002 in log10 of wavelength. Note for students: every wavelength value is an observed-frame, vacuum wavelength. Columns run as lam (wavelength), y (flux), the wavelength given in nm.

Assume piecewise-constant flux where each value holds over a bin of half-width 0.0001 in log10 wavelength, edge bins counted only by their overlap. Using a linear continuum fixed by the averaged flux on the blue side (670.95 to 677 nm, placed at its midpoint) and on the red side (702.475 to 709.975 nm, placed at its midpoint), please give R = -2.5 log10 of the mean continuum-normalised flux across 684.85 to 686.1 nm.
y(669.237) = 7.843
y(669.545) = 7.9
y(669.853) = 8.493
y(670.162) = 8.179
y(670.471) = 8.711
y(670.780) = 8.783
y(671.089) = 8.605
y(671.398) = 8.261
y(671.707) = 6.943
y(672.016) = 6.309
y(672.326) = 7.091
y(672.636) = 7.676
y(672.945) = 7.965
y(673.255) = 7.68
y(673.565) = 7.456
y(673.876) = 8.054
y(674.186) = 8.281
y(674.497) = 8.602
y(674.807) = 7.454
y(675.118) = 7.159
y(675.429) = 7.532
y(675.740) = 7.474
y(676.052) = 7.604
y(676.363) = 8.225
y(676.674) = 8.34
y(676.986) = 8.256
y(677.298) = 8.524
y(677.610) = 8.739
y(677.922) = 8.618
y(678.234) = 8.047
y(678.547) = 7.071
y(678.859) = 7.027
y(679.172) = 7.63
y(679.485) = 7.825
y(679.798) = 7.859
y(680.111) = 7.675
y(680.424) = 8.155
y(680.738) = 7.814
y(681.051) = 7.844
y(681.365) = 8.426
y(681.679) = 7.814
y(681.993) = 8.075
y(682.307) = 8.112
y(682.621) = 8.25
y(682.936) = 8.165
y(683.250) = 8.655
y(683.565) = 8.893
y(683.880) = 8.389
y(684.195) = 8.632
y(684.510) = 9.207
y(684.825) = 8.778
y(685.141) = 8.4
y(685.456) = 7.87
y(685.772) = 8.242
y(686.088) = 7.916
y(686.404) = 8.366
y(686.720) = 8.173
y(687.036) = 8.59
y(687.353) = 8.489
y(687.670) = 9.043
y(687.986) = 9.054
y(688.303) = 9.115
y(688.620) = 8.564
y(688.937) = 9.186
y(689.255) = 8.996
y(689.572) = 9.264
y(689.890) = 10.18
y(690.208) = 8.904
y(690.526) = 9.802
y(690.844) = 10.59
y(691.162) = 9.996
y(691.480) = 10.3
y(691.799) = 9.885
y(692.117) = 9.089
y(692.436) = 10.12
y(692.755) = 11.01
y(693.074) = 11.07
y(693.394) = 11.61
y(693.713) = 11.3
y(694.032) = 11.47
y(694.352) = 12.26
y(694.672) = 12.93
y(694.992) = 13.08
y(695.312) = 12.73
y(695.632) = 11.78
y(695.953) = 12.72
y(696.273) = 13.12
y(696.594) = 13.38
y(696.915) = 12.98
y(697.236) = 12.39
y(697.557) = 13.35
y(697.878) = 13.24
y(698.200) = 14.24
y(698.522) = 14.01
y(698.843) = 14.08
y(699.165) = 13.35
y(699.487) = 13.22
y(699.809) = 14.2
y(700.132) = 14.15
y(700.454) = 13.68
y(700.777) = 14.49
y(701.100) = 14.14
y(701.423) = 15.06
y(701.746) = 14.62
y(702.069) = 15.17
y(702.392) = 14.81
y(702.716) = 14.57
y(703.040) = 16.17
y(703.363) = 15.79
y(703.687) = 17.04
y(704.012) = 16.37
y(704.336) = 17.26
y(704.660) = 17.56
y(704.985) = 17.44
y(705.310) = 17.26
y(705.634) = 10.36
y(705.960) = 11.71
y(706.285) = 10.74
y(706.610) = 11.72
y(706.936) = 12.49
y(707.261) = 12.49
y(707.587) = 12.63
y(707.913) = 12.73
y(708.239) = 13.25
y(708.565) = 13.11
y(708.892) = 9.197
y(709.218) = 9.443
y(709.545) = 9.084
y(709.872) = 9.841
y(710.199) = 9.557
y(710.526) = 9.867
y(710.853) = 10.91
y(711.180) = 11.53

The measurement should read 0.190 mag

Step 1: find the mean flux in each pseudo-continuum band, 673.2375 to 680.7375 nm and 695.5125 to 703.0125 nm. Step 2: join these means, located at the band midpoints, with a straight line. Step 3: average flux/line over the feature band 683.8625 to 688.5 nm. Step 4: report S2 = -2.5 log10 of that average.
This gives 0.20 mag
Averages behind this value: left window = 7.89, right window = 13.8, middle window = 8.56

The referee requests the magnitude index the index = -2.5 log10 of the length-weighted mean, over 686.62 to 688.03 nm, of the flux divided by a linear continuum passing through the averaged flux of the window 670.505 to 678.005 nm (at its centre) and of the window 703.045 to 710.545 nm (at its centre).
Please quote 0.15 mag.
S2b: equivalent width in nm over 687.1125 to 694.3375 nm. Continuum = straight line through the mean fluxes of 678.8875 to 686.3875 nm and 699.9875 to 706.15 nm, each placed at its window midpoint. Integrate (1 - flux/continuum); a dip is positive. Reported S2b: 0.69 nm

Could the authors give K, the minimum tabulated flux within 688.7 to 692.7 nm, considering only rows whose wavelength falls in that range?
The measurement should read 8.904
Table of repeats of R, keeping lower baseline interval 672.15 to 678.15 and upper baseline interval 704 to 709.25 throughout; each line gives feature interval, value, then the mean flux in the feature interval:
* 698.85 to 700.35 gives -0.14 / 13.8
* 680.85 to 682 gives 0.12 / 8.03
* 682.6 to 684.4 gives 0.10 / 8.53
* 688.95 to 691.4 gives 0.09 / 9.67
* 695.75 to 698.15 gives -0.12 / 13.1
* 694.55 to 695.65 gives -0.13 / 12.7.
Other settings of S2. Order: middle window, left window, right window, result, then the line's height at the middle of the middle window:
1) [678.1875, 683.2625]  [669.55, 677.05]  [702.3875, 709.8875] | 0.16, 9.15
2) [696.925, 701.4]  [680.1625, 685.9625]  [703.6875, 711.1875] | -0.23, 11.1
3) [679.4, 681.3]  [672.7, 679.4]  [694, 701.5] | 0.14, 8.97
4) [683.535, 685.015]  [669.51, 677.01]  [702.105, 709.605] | 0.13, 9.84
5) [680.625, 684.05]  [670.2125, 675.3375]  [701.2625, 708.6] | 0.19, 9.77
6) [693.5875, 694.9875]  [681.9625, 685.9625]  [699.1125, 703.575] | 0.00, 12.1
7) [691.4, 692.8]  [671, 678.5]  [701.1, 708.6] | 0.16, 11.6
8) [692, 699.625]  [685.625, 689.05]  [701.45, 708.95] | -0.11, 11.3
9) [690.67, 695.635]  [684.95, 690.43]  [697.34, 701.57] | 0.00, 11.1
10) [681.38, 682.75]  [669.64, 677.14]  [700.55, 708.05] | 0.20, 9.73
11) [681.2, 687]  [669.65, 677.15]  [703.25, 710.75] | 0.13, 9.47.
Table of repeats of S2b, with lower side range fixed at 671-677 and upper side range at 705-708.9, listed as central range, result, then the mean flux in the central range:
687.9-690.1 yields 0.17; 9.19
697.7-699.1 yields -0.31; 13.8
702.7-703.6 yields -0.28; 15.8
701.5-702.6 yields -0.28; 14.9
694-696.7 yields -0.43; 12.6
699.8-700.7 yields -0.19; 14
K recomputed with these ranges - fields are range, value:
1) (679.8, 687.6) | 7.675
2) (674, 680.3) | 7.027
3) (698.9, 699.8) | 13.22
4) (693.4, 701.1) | 11.3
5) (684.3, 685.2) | 8.4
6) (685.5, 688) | 7.916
